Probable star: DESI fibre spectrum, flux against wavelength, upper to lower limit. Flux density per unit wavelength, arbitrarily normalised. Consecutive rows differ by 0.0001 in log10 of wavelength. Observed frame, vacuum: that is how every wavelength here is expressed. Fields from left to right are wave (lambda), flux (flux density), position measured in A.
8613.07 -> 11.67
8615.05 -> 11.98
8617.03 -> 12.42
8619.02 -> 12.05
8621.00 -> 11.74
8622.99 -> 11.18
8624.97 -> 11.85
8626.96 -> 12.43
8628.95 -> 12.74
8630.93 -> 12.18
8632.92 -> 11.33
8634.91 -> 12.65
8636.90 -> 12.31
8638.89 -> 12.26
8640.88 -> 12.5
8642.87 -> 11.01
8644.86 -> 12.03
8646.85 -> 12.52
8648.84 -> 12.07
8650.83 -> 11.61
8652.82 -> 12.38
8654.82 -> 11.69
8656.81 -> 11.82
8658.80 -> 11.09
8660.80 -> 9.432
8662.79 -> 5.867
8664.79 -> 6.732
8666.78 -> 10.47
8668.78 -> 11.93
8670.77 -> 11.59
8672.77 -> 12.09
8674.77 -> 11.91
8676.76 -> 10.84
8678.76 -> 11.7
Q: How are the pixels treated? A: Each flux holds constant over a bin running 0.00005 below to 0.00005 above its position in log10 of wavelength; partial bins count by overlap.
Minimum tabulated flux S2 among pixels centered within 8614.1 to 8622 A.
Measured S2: 11.74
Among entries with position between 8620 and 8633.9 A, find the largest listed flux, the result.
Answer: 12.74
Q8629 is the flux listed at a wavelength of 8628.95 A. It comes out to 12.74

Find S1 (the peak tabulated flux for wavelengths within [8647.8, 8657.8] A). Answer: 12.38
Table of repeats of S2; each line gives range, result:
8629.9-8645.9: 11.01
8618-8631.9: 11.18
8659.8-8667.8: 5.867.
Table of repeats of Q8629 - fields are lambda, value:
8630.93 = 12.18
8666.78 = 10.47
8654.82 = 11.69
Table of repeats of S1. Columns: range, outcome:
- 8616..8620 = 12.42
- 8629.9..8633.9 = 12.18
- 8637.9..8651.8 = 12.52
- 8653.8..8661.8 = 11.82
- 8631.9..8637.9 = 12.65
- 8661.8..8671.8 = 11.93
